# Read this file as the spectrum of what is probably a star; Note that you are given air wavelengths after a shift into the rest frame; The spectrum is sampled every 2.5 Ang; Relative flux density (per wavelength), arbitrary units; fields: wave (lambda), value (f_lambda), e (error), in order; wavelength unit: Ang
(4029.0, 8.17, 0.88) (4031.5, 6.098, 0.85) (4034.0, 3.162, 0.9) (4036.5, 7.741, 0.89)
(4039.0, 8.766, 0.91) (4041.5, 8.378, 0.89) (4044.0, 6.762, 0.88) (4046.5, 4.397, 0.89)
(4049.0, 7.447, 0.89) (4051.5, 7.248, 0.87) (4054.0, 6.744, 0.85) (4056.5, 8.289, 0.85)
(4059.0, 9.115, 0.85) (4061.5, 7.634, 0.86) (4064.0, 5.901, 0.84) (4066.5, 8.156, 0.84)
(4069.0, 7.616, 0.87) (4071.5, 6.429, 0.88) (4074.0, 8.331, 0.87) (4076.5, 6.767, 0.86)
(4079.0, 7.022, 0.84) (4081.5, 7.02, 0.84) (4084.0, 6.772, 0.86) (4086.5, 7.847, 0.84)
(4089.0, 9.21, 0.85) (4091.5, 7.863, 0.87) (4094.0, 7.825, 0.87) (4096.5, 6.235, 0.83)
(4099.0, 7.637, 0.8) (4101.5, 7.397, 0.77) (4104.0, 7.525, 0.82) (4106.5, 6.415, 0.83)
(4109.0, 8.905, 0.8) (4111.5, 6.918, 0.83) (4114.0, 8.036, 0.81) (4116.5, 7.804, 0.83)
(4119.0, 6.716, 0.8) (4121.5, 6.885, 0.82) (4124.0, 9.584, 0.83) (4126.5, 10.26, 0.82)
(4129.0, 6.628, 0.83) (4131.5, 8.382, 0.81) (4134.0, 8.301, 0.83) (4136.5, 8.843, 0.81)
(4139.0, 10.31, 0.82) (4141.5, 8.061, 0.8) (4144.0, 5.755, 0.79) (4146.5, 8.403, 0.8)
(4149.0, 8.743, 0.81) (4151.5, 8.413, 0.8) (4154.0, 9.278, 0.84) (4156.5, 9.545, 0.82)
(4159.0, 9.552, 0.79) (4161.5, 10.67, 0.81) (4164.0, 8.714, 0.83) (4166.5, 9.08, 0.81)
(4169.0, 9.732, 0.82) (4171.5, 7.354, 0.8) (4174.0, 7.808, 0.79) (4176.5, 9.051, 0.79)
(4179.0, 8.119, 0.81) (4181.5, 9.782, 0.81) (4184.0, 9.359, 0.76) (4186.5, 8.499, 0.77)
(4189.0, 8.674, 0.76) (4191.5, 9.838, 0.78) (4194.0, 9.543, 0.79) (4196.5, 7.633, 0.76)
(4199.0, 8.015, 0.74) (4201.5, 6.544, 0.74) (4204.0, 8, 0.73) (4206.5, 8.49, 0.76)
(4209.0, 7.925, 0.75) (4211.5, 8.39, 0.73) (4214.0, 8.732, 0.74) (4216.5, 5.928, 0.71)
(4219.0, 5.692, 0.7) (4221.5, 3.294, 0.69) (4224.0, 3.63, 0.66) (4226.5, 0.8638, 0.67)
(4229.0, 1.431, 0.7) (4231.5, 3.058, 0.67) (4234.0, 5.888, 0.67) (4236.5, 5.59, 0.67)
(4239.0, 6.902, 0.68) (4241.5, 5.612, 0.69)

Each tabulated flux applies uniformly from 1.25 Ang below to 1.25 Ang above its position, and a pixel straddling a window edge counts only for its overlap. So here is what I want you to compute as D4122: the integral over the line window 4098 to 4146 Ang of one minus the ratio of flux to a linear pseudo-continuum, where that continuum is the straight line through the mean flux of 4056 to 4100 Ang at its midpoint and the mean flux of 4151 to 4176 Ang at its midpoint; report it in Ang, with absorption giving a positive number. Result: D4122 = 2.20 Ang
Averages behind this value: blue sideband 7.52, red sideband 9.03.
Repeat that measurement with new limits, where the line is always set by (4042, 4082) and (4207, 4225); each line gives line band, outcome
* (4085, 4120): -3.1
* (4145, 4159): -4.5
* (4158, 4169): -4.8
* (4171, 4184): -4.0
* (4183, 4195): -4.9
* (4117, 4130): -2.2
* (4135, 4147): -2.6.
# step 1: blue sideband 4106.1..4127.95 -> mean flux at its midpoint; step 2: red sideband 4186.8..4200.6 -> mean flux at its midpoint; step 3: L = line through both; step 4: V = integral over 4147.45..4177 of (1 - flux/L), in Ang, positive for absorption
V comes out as -2.1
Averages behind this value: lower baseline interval 7.99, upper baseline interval 8.67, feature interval 8.99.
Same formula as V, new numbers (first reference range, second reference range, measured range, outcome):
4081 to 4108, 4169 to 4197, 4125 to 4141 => -1.5 Ang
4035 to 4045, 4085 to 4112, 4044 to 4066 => 1.9 Ang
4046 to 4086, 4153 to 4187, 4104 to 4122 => 1.4 Ang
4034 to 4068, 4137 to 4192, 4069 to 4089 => 0.9 Ang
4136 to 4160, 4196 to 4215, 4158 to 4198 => -3.1 Ang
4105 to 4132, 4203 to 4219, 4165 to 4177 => -1.2 Ang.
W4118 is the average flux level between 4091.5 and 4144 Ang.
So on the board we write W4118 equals 7.88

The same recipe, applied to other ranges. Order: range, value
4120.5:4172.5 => 8.71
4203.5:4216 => 8.18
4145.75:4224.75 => 8.23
